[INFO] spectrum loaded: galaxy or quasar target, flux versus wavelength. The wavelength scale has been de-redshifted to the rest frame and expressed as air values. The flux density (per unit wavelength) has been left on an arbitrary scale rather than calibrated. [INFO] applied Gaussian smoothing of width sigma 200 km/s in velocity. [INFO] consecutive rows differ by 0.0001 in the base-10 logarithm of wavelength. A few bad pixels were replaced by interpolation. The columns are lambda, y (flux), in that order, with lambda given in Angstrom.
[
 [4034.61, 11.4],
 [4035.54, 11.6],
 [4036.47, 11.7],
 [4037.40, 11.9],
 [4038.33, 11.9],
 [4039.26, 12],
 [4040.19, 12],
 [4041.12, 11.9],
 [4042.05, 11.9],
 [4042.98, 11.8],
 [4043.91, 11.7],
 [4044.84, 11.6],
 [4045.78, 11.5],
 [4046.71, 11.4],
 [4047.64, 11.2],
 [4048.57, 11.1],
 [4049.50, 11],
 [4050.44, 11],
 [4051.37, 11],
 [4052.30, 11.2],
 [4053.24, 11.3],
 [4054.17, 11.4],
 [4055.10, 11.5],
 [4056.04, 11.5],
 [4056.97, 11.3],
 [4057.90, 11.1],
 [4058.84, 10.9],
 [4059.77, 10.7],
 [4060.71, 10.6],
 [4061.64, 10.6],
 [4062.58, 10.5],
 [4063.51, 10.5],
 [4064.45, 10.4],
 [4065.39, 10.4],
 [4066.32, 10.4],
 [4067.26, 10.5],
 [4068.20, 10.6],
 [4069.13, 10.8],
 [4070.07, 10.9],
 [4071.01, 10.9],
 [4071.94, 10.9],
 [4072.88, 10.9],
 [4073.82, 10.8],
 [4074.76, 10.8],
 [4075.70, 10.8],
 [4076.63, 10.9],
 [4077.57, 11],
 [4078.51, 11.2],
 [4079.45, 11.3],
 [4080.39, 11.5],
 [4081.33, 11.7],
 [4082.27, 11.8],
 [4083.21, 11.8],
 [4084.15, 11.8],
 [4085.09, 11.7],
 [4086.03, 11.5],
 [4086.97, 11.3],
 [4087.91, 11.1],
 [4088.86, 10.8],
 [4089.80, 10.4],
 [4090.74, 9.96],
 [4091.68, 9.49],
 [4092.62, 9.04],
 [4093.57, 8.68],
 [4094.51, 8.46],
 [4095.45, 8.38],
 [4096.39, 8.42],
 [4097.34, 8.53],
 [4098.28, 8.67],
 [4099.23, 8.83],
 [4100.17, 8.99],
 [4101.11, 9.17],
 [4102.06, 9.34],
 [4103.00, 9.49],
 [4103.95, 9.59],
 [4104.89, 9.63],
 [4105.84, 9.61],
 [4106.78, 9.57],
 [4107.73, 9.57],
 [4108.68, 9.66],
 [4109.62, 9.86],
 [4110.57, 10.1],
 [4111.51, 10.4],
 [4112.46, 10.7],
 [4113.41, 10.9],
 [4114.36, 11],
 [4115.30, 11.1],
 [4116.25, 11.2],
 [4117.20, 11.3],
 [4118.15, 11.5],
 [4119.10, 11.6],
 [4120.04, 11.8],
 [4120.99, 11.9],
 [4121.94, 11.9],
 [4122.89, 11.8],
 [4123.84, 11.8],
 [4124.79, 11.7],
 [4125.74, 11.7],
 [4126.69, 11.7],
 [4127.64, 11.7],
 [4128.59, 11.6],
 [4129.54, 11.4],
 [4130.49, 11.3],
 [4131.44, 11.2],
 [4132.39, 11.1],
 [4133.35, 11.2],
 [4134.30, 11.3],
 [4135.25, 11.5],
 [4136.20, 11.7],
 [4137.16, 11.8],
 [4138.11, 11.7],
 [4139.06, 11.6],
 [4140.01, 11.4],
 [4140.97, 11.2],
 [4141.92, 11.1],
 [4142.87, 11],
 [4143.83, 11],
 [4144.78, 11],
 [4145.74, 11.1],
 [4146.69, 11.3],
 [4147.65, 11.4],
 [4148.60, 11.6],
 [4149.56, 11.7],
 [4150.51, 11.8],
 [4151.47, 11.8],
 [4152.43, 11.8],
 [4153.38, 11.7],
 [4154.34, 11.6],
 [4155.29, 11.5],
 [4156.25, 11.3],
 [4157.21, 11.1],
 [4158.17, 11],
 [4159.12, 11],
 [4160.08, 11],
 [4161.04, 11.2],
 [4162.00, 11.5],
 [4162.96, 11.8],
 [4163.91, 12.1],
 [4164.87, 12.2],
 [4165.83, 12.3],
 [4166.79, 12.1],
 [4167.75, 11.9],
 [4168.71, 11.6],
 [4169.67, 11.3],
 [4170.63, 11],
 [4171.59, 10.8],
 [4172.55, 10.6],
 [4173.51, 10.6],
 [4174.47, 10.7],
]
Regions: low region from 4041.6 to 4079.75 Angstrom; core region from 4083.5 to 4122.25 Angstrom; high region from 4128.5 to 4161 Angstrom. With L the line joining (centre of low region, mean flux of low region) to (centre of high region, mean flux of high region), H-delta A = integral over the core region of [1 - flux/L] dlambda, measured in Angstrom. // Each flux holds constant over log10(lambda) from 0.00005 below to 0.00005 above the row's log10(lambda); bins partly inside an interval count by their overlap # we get 3.6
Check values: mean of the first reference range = 11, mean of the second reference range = 11.4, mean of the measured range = 10.2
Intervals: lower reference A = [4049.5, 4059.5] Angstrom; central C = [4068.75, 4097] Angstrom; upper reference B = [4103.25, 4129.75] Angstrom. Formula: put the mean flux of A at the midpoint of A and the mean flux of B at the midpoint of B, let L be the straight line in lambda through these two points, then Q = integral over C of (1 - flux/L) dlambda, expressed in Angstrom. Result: 1.2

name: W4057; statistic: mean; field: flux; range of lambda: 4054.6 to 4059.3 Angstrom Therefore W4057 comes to 11.3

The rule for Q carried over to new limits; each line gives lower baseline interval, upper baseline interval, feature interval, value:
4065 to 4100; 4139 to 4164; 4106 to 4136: -0.41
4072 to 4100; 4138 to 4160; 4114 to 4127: -0.77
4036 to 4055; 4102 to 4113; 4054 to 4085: -0.41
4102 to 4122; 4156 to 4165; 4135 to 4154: -0.60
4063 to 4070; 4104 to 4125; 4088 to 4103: 2.10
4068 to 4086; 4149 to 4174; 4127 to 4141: -0.10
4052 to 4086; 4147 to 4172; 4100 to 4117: 1.85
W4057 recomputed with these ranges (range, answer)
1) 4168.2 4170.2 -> 11.4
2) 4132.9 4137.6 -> 11.5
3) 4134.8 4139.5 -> 11.7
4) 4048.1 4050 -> 11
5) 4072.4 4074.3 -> 10.8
